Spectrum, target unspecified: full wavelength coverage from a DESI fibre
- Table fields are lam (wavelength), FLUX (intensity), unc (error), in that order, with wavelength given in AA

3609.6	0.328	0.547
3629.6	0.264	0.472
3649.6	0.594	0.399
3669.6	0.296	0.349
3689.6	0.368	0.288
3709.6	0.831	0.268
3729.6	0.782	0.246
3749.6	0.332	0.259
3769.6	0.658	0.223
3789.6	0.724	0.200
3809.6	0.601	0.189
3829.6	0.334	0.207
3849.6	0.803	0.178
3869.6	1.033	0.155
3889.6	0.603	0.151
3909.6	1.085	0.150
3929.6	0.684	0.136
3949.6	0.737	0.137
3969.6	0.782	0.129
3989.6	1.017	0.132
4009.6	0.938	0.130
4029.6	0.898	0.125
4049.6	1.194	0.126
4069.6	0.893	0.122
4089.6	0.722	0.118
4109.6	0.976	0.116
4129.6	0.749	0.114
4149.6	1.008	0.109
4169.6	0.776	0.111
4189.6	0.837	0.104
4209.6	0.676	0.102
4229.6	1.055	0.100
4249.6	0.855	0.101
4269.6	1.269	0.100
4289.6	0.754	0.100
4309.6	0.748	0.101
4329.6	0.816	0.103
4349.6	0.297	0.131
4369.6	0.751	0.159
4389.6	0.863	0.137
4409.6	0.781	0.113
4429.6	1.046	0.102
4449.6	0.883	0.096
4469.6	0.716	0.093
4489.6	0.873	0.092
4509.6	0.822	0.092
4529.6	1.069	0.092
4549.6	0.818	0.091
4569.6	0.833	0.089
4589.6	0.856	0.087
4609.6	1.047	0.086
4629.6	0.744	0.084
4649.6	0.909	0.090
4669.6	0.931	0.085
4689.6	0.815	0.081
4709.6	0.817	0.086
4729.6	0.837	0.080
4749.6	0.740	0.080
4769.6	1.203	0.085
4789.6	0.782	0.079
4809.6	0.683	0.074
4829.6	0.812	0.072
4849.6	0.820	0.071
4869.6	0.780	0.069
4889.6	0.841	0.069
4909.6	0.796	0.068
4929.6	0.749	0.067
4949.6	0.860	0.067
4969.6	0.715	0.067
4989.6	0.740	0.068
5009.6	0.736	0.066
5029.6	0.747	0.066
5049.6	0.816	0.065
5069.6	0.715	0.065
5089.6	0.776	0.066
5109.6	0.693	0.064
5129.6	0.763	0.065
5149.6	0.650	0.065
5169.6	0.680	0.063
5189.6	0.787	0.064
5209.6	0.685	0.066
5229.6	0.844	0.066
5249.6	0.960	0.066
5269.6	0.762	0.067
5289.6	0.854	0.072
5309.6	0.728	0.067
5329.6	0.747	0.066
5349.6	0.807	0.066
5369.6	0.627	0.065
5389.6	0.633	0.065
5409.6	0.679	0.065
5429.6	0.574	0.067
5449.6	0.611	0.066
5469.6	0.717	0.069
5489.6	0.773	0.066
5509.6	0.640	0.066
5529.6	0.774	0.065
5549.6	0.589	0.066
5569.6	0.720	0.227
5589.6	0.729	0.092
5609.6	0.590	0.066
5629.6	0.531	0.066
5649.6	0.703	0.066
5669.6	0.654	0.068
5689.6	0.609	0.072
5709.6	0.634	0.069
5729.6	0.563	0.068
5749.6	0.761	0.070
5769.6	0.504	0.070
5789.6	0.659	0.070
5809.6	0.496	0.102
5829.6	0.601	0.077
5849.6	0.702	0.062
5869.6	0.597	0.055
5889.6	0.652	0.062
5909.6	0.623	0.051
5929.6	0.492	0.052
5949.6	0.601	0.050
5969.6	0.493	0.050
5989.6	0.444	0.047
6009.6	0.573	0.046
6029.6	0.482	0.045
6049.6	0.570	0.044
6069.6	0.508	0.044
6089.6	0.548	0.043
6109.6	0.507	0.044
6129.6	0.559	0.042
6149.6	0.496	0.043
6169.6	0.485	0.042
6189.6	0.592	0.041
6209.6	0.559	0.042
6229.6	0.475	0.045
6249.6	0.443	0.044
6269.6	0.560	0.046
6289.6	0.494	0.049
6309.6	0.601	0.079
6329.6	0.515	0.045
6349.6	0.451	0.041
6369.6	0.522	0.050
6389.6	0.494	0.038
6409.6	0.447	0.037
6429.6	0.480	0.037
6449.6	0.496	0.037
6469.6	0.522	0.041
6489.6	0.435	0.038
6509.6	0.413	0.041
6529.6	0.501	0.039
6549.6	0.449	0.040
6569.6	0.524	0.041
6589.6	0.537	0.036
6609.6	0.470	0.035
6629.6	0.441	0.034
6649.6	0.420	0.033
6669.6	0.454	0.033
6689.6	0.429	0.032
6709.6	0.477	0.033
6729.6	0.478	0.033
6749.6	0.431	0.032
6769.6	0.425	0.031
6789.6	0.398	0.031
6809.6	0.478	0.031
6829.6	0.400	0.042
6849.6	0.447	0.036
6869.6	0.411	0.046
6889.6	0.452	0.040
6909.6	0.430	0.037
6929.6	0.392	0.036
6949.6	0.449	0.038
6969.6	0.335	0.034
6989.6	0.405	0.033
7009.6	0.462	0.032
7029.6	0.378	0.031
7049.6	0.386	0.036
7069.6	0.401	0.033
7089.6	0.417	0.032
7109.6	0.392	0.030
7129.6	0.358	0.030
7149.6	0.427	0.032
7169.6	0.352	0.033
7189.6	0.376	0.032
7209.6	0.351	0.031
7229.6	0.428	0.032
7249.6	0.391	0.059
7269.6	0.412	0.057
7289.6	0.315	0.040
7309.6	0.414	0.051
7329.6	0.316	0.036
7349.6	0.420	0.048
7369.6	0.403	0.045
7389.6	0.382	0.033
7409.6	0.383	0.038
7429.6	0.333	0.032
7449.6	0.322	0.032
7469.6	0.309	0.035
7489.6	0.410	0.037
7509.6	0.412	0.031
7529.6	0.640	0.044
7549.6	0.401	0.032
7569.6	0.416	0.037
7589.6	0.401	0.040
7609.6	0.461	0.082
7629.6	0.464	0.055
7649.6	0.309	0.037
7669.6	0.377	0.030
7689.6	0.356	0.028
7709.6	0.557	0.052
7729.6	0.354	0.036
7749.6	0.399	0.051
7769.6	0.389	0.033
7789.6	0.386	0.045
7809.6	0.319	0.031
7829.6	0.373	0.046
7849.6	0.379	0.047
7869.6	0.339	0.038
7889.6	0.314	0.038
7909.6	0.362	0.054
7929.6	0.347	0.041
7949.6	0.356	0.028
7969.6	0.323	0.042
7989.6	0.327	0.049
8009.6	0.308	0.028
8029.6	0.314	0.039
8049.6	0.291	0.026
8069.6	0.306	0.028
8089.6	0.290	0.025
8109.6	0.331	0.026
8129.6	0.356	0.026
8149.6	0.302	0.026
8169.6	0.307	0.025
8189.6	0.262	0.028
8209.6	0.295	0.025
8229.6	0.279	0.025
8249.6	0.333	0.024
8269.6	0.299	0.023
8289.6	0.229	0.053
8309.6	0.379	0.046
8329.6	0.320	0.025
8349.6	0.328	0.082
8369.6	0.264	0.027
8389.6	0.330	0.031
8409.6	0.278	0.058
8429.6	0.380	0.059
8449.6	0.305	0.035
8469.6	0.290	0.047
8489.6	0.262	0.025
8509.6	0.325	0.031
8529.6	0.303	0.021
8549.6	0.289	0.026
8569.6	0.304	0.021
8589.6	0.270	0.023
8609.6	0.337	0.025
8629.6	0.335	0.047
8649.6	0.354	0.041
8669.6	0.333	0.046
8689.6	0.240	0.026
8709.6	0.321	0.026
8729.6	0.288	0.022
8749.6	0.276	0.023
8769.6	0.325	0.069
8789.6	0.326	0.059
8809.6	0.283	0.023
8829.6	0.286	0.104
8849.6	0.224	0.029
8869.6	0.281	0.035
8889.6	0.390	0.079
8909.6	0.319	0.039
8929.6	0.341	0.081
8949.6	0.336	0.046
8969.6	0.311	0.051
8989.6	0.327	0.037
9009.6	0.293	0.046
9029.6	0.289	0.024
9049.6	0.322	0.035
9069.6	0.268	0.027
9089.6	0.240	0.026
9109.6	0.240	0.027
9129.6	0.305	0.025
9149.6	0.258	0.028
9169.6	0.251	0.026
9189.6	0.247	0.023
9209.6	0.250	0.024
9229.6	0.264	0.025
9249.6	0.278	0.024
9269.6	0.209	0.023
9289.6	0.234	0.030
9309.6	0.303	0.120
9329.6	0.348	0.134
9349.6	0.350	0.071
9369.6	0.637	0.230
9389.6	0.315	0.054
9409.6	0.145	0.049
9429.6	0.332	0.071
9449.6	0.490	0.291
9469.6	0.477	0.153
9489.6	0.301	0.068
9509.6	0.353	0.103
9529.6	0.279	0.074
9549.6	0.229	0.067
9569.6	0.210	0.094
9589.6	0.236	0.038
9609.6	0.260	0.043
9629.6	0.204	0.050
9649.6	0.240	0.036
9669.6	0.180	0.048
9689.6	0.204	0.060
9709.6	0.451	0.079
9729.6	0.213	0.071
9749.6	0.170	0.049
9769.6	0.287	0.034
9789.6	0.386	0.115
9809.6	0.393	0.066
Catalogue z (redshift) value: 0.15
